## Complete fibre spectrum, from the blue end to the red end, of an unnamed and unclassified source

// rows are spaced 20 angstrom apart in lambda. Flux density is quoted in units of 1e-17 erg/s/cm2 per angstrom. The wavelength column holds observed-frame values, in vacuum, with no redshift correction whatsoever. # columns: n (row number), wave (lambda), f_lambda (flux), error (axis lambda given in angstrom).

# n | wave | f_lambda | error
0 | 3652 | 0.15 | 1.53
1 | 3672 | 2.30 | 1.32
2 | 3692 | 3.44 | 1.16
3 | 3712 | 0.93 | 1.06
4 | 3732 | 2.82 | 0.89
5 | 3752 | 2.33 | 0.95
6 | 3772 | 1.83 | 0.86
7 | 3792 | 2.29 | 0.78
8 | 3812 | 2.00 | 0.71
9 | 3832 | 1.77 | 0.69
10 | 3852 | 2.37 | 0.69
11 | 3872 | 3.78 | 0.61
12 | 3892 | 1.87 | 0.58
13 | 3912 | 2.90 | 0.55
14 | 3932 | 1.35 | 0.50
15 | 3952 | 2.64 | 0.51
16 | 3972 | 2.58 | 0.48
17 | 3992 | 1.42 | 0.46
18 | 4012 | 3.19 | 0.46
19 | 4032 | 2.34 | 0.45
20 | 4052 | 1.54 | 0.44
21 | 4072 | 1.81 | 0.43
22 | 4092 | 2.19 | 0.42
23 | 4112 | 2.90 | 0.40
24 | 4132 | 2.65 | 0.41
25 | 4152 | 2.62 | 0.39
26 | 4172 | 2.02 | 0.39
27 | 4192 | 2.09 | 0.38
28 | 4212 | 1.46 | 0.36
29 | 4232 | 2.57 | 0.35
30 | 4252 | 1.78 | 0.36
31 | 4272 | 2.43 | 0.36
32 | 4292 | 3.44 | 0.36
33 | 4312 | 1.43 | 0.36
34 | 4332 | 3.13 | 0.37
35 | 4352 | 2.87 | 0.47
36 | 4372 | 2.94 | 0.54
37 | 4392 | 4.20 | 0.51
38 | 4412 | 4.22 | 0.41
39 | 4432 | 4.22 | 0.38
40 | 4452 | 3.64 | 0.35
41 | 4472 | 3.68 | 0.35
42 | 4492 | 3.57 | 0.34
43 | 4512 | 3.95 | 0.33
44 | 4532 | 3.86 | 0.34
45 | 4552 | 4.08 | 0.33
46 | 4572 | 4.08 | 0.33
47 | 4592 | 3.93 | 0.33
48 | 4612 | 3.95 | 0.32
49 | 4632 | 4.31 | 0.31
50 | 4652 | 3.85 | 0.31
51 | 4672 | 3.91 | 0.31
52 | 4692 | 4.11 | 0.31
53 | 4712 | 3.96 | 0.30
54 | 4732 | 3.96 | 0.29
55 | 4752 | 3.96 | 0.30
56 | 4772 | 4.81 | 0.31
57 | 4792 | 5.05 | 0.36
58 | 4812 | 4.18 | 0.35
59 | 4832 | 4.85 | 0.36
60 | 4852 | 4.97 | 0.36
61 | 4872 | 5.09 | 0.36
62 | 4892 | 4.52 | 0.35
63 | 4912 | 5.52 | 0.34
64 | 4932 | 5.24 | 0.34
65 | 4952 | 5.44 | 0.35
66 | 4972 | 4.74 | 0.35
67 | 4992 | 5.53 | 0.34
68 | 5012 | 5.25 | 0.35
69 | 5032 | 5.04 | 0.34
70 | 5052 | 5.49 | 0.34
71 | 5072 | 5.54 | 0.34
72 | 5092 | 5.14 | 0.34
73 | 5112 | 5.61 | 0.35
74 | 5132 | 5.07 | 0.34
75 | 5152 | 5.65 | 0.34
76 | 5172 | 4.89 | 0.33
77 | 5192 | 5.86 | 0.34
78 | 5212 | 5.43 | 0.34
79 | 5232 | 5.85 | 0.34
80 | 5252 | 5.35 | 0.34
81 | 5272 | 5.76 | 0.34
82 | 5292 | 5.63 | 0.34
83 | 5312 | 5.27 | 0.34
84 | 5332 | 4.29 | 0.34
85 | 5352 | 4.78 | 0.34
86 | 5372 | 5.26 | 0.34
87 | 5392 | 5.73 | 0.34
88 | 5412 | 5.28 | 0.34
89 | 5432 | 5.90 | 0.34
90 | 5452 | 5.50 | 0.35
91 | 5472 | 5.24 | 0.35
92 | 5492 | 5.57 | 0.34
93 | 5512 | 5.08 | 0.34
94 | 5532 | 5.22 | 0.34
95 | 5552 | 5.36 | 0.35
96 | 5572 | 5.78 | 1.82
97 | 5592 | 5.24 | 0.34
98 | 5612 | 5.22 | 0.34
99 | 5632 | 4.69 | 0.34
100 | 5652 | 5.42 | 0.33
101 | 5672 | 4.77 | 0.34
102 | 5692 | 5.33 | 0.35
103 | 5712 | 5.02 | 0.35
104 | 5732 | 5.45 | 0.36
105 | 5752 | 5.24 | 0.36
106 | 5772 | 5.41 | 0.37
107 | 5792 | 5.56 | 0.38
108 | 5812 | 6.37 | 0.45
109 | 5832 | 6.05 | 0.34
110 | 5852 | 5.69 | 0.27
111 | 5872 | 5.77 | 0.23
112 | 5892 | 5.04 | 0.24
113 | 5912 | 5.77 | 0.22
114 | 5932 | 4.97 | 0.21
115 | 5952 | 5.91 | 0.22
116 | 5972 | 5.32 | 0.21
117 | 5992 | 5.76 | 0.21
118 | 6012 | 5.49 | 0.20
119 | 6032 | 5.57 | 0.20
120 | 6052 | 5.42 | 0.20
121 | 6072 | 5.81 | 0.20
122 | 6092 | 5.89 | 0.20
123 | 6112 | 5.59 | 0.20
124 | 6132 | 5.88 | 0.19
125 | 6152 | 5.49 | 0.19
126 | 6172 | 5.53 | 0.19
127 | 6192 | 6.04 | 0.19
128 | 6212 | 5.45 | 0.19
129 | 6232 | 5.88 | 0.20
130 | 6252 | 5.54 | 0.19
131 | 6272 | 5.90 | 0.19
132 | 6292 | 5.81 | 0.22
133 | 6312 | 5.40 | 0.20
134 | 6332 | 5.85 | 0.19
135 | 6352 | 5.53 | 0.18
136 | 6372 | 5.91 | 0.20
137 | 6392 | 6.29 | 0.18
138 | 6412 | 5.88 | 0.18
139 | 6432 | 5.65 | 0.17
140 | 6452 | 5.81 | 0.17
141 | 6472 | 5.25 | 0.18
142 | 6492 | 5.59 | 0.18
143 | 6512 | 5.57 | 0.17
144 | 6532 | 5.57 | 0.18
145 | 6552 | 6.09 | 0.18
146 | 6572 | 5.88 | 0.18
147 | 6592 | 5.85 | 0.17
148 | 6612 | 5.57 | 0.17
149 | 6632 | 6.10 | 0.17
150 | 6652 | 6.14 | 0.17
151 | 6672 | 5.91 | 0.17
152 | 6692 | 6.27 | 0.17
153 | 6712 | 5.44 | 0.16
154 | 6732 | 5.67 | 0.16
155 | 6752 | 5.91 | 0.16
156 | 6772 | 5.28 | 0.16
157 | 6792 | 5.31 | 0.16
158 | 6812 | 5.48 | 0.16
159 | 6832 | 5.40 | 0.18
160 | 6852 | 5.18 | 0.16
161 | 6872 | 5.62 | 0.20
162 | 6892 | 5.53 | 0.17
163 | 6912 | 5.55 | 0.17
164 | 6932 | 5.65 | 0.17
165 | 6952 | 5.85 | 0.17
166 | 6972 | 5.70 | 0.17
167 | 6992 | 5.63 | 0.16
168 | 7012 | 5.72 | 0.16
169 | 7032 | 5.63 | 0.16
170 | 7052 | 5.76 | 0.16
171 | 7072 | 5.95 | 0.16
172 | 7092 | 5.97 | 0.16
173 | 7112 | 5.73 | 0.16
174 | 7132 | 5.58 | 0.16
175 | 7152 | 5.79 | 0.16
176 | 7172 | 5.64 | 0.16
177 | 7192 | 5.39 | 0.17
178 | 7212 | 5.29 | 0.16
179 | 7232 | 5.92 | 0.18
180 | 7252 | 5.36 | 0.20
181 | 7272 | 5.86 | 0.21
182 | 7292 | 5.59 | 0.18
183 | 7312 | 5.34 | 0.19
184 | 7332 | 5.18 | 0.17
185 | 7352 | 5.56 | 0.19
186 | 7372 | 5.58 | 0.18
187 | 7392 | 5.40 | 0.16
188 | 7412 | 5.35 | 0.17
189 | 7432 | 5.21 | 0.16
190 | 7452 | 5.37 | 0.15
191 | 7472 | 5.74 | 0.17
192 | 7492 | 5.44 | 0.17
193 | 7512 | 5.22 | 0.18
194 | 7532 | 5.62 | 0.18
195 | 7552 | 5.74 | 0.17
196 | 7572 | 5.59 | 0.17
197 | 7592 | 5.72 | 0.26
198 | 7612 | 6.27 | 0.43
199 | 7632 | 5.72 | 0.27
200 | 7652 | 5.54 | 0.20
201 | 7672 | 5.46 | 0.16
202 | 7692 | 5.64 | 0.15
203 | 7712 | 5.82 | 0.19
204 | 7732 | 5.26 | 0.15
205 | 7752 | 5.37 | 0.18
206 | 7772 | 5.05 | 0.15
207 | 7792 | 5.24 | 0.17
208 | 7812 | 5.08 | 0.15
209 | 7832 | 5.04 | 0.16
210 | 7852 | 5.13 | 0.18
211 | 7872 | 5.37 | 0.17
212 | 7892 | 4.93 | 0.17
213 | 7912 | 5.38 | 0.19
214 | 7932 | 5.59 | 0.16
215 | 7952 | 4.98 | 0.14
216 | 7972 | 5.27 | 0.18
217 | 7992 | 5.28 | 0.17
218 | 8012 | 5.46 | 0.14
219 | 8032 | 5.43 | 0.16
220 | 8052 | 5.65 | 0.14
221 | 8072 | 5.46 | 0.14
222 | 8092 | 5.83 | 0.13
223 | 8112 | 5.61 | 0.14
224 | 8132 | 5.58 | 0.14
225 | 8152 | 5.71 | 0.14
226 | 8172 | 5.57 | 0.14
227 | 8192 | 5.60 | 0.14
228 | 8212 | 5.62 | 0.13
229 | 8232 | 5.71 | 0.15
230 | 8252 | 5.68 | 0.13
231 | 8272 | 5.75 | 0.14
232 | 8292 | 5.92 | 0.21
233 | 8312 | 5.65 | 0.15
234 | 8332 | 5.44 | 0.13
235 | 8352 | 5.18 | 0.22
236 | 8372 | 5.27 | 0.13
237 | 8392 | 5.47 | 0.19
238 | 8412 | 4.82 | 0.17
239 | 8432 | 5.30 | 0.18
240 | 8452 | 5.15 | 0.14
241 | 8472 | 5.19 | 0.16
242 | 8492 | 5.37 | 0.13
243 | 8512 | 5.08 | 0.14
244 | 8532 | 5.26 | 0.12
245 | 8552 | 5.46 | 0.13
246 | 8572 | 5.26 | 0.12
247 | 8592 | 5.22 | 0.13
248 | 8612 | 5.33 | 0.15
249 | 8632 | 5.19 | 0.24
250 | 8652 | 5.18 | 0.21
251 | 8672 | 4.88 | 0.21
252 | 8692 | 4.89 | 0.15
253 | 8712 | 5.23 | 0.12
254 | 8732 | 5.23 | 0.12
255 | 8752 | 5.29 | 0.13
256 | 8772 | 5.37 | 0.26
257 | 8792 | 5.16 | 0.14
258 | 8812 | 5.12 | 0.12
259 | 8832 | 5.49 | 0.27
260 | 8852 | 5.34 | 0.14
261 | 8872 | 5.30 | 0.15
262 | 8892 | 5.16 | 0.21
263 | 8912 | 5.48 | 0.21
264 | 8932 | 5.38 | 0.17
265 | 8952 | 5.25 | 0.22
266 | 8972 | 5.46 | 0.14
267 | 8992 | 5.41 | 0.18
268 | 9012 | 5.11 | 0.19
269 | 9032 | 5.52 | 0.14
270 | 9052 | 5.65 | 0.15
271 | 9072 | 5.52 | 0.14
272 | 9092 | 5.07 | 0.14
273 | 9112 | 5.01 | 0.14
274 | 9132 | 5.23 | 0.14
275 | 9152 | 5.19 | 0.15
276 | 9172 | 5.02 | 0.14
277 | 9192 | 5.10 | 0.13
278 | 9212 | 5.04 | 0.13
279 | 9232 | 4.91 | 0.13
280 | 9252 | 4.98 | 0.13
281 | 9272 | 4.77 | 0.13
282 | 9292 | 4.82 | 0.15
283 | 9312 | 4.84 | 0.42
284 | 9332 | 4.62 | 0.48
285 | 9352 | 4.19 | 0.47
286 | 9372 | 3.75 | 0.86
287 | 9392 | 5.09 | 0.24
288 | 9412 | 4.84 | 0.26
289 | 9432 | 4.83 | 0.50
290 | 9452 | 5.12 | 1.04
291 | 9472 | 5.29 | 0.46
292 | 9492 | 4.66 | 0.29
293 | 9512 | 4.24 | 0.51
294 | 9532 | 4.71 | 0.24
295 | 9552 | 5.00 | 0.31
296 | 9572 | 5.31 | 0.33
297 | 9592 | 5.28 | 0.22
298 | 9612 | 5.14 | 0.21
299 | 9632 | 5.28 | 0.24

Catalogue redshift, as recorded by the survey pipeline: 0.097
